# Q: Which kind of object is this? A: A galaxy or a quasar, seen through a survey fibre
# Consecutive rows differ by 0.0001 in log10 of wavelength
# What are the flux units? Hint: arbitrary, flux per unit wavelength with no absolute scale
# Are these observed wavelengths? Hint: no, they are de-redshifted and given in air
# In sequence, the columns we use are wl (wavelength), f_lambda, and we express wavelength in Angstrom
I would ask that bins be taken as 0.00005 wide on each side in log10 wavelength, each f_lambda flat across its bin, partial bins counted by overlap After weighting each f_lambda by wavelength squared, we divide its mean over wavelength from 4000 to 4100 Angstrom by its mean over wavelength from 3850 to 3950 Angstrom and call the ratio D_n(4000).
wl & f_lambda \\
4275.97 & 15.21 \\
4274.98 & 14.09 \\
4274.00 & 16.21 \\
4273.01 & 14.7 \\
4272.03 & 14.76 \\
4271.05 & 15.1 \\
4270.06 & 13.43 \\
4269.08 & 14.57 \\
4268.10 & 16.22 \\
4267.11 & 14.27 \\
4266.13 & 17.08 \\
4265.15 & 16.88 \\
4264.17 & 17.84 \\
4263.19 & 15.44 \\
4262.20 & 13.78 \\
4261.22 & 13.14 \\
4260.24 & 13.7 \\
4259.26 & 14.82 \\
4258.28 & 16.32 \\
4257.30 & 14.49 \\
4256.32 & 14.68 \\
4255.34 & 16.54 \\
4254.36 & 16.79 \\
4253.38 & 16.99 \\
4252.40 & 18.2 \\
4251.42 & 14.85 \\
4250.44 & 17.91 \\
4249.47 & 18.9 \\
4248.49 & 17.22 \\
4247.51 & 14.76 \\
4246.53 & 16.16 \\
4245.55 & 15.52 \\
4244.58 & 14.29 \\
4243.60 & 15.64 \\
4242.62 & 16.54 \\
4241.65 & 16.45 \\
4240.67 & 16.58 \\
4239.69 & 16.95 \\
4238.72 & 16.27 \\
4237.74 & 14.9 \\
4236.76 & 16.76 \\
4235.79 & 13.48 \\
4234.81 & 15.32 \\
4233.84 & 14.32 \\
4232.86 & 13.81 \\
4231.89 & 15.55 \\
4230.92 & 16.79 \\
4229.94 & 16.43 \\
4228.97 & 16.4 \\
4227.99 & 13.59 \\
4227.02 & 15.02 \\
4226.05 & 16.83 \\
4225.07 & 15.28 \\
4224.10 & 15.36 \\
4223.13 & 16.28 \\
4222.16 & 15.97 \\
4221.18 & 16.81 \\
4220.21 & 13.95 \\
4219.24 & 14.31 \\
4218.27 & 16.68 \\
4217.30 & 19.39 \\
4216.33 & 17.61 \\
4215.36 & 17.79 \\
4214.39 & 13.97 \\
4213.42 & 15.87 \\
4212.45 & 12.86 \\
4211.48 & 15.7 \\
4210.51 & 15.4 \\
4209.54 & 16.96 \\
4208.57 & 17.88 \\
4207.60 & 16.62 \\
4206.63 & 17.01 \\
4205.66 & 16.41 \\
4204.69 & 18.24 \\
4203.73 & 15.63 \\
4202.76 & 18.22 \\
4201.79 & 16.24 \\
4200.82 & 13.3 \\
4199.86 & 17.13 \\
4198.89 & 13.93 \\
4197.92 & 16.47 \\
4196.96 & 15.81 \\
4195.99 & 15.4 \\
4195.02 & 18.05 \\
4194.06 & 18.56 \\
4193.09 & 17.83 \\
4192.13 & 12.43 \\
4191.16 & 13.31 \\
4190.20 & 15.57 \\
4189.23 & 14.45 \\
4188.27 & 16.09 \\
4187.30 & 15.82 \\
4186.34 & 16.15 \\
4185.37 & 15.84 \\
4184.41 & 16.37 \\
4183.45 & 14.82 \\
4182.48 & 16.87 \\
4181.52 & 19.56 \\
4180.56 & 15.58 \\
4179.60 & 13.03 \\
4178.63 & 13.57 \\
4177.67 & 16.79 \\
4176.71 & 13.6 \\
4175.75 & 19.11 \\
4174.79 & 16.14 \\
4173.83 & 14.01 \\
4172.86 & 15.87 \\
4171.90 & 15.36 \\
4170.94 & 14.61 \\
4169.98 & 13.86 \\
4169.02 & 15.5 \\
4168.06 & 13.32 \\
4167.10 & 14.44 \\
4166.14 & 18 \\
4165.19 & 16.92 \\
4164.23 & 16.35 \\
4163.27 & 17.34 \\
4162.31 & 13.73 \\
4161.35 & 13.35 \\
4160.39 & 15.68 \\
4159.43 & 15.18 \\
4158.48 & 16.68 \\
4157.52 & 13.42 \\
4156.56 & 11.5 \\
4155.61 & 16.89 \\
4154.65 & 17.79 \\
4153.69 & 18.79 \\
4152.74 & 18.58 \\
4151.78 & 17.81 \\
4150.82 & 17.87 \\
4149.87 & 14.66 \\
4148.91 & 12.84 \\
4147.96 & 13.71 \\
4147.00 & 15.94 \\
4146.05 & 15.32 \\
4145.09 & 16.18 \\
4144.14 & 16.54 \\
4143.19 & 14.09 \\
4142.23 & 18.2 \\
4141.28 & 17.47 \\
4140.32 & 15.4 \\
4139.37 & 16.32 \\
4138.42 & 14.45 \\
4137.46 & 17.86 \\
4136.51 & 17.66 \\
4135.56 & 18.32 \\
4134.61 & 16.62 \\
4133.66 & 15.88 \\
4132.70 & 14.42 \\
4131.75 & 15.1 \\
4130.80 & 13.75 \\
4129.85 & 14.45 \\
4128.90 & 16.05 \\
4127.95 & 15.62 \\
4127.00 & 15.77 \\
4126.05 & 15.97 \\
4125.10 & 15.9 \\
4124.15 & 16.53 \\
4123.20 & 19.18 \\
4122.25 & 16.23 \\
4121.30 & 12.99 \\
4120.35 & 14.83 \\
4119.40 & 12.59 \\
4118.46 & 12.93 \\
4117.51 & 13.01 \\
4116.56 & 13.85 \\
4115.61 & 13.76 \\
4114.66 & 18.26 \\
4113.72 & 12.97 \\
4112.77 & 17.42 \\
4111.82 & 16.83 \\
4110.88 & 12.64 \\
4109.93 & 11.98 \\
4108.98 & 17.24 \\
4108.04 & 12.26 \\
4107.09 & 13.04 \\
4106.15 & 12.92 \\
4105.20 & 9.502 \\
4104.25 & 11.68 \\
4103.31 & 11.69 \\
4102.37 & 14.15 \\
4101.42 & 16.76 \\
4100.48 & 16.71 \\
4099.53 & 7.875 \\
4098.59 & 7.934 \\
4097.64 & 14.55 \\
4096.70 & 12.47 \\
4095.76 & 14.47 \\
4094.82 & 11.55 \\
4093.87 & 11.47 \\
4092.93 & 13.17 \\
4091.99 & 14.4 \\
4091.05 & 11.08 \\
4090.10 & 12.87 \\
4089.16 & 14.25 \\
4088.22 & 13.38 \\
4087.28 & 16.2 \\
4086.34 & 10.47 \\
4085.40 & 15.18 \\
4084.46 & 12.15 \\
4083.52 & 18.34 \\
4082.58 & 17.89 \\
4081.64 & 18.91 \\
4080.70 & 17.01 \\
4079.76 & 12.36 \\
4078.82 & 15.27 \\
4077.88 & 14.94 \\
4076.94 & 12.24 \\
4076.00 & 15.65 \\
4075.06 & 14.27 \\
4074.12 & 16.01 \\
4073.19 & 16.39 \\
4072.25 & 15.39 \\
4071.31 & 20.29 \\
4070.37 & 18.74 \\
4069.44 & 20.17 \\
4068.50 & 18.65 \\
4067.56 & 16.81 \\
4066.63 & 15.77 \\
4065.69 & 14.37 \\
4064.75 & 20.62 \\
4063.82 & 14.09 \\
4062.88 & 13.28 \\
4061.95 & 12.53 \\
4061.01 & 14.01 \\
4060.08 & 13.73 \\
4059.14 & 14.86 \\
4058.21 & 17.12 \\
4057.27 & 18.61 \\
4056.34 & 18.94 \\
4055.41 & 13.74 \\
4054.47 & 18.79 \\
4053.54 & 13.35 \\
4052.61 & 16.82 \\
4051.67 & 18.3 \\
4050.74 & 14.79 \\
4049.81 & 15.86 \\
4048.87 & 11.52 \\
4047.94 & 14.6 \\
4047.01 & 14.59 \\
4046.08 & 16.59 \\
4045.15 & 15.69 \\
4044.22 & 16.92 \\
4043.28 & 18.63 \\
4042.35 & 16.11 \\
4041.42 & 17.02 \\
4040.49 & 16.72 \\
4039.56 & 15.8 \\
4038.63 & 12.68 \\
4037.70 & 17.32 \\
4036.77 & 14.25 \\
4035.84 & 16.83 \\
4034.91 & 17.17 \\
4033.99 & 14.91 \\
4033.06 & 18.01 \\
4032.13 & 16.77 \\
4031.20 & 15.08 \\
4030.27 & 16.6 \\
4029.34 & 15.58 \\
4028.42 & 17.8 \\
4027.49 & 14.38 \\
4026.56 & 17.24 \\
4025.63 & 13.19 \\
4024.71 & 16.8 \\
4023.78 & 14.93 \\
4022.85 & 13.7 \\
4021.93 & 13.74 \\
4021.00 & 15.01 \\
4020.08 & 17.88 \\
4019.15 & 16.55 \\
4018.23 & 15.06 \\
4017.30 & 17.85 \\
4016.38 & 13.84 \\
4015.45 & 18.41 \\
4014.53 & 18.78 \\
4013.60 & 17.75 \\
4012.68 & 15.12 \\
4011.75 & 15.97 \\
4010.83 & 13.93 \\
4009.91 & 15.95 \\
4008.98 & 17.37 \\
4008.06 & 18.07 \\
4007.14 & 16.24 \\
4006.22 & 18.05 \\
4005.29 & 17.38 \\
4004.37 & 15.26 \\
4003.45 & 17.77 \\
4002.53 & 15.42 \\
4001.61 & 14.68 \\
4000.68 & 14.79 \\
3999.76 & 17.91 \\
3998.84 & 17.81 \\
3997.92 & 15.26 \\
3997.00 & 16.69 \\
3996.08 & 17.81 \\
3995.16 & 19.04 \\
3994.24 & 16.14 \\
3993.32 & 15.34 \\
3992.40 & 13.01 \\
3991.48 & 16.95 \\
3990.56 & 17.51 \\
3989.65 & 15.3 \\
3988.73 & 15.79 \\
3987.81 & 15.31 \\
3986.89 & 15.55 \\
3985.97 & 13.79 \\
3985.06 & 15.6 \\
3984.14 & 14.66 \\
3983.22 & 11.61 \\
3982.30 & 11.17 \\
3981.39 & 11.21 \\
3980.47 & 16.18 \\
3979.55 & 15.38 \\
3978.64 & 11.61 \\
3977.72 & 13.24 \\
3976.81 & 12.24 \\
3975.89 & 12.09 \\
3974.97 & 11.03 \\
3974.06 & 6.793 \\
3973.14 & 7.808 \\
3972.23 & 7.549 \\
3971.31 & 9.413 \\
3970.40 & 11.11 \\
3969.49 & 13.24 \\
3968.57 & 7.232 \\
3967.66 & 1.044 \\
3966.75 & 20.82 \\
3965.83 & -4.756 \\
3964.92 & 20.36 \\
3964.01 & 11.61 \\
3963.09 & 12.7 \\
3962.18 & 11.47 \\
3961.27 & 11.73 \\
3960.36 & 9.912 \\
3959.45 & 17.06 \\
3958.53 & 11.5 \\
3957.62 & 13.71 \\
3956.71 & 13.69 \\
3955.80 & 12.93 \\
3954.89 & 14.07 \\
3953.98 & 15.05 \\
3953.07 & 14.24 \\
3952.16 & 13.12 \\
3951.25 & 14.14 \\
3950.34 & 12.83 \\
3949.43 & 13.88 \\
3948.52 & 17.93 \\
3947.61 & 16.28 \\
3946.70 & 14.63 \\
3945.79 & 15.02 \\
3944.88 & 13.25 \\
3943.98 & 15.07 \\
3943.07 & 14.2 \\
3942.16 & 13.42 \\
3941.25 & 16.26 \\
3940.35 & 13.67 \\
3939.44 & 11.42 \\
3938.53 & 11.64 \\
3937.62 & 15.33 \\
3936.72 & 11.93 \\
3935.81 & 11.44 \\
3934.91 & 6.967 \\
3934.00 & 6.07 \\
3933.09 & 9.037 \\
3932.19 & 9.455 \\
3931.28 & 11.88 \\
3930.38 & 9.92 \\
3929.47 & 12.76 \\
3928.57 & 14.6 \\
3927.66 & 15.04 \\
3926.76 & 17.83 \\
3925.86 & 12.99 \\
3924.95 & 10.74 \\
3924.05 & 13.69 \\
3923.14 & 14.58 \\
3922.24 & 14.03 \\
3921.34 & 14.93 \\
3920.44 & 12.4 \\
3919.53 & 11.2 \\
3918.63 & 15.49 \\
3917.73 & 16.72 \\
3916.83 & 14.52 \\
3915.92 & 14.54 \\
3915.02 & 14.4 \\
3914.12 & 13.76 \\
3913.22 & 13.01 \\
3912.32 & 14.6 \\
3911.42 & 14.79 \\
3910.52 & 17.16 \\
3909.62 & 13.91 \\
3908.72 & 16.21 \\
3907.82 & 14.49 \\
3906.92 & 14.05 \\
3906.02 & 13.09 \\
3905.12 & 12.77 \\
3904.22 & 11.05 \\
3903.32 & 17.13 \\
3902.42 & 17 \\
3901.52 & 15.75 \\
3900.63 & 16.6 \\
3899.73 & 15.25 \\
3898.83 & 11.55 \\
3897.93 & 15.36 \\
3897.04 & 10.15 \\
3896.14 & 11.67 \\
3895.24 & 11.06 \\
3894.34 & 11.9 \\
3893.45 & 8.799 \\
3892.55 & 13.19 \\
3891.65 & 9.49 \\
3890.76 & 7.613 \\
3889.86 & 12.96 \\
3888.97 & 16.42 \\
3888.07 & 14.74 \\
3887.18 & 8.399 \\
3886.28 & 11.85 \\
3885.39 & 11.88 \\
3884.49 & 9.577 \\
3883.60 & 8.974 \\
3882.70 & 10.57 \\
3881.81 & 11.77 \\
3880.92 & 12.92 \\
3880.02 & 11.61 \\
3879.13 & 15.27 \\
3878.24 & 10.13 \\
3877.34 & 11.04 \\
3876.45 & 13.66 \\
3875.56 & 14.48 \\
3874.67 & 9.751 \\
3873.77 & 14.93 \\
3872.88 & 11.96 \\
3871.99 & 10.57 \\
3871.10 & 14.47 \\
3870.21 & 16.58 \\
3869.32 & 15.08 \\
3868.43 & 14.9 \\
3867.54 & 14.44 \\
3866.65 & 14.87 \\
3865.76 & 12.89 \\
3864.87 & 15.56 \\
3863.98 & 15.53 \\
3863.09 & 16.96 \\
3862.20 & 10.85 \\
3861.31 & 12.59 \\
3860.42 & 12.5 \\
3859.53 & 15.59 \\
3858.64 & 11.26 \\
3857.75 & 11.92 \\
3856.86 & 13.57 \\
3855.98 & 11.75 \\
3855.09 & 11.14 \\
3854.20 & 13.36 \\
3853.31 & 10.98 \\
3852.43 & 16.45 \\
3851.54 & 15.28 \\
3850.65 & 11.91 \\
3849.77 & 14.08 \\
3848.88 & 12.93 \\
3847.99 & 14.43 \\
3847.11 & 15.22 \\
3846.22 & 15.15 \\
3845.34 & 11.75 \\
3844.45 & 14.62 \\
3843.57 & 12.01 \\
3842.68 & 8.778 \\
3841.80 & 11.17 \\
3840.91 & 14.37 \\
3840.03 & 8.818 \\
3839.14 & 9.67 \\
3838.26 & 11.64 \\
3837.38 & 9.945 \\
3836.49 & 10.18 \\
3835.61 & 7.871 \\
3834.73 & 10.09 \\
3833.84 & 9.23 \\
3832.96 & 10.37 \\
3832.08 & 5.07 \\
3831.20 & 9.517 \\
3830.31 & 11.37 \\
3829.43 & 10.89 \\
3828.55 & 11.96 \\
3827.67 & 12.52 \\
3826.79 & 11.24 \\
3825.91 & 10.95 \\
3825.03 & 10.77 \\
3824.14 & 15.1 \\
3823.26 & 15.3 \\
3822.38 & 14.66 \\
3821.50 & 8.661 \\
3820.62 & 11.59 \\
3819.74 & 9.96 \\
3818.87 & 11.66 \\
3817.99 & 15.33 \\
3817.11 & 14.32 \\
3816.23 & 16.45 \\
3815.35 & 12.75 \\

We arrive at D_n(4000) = 1.3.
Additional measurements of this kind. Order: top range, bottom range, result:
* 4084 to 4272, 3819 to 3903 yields 1.45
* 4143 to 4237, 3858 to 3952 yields 1.37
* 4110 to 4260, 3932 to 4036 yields 1.23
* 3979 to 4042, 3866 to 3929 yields 1.26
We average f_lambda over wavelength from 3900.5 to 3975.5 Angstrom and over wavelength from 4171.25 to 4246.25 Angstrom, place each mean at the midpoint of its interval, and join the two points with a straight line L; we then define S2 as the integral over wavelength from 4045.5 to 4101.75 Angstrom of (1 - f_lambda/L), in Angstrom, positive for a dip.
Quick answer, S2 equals -2.58 Angstrom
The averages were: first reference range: 12.9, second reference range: 15.9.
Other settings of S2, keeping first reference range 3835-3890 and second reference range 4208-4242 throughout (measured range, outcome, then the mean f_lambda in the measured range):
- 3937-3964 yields -0.6 Angstrom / 13.7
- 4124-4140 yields -1.0 Angstrom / 15.9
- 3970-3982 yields 2.2 Angstrom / 11.2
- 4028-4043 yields -2.1 Angstrom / 16.2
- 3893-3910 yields -0.7 Angstrom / 13.6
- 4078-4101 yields 1.4 Angstrom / 13.8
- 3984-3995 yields -1.4 Angstrom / 15.5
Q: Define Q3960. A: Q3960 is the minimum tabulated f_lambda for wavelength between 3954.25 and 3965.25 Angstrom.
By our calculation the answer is 9.912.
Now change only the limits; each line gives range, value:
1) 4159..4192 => 13.03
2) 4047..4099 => 7.934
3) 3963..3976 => -4.756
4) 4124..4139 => 13.75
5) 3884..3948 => 6.07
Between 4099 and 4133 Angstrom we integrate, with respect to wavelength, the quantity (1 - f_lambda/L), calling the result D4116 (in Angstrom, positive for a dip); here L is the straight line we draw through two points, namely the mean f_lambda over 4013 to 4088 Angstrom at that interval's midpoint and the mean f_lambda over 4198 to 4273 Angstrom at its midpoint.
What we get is 3.3 Angstrom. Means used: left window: 15.9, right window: 15.8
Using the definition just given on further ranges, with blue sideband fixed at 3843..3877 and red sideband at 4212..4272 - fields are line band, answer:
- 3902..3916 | -0.7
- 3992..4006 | -1.9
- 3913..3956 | 1.8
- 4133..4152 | -1.2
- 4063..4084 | -2.5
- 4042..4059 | -1.7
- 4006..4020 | -2.1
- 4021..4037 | -1.3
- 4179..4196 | -0.5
